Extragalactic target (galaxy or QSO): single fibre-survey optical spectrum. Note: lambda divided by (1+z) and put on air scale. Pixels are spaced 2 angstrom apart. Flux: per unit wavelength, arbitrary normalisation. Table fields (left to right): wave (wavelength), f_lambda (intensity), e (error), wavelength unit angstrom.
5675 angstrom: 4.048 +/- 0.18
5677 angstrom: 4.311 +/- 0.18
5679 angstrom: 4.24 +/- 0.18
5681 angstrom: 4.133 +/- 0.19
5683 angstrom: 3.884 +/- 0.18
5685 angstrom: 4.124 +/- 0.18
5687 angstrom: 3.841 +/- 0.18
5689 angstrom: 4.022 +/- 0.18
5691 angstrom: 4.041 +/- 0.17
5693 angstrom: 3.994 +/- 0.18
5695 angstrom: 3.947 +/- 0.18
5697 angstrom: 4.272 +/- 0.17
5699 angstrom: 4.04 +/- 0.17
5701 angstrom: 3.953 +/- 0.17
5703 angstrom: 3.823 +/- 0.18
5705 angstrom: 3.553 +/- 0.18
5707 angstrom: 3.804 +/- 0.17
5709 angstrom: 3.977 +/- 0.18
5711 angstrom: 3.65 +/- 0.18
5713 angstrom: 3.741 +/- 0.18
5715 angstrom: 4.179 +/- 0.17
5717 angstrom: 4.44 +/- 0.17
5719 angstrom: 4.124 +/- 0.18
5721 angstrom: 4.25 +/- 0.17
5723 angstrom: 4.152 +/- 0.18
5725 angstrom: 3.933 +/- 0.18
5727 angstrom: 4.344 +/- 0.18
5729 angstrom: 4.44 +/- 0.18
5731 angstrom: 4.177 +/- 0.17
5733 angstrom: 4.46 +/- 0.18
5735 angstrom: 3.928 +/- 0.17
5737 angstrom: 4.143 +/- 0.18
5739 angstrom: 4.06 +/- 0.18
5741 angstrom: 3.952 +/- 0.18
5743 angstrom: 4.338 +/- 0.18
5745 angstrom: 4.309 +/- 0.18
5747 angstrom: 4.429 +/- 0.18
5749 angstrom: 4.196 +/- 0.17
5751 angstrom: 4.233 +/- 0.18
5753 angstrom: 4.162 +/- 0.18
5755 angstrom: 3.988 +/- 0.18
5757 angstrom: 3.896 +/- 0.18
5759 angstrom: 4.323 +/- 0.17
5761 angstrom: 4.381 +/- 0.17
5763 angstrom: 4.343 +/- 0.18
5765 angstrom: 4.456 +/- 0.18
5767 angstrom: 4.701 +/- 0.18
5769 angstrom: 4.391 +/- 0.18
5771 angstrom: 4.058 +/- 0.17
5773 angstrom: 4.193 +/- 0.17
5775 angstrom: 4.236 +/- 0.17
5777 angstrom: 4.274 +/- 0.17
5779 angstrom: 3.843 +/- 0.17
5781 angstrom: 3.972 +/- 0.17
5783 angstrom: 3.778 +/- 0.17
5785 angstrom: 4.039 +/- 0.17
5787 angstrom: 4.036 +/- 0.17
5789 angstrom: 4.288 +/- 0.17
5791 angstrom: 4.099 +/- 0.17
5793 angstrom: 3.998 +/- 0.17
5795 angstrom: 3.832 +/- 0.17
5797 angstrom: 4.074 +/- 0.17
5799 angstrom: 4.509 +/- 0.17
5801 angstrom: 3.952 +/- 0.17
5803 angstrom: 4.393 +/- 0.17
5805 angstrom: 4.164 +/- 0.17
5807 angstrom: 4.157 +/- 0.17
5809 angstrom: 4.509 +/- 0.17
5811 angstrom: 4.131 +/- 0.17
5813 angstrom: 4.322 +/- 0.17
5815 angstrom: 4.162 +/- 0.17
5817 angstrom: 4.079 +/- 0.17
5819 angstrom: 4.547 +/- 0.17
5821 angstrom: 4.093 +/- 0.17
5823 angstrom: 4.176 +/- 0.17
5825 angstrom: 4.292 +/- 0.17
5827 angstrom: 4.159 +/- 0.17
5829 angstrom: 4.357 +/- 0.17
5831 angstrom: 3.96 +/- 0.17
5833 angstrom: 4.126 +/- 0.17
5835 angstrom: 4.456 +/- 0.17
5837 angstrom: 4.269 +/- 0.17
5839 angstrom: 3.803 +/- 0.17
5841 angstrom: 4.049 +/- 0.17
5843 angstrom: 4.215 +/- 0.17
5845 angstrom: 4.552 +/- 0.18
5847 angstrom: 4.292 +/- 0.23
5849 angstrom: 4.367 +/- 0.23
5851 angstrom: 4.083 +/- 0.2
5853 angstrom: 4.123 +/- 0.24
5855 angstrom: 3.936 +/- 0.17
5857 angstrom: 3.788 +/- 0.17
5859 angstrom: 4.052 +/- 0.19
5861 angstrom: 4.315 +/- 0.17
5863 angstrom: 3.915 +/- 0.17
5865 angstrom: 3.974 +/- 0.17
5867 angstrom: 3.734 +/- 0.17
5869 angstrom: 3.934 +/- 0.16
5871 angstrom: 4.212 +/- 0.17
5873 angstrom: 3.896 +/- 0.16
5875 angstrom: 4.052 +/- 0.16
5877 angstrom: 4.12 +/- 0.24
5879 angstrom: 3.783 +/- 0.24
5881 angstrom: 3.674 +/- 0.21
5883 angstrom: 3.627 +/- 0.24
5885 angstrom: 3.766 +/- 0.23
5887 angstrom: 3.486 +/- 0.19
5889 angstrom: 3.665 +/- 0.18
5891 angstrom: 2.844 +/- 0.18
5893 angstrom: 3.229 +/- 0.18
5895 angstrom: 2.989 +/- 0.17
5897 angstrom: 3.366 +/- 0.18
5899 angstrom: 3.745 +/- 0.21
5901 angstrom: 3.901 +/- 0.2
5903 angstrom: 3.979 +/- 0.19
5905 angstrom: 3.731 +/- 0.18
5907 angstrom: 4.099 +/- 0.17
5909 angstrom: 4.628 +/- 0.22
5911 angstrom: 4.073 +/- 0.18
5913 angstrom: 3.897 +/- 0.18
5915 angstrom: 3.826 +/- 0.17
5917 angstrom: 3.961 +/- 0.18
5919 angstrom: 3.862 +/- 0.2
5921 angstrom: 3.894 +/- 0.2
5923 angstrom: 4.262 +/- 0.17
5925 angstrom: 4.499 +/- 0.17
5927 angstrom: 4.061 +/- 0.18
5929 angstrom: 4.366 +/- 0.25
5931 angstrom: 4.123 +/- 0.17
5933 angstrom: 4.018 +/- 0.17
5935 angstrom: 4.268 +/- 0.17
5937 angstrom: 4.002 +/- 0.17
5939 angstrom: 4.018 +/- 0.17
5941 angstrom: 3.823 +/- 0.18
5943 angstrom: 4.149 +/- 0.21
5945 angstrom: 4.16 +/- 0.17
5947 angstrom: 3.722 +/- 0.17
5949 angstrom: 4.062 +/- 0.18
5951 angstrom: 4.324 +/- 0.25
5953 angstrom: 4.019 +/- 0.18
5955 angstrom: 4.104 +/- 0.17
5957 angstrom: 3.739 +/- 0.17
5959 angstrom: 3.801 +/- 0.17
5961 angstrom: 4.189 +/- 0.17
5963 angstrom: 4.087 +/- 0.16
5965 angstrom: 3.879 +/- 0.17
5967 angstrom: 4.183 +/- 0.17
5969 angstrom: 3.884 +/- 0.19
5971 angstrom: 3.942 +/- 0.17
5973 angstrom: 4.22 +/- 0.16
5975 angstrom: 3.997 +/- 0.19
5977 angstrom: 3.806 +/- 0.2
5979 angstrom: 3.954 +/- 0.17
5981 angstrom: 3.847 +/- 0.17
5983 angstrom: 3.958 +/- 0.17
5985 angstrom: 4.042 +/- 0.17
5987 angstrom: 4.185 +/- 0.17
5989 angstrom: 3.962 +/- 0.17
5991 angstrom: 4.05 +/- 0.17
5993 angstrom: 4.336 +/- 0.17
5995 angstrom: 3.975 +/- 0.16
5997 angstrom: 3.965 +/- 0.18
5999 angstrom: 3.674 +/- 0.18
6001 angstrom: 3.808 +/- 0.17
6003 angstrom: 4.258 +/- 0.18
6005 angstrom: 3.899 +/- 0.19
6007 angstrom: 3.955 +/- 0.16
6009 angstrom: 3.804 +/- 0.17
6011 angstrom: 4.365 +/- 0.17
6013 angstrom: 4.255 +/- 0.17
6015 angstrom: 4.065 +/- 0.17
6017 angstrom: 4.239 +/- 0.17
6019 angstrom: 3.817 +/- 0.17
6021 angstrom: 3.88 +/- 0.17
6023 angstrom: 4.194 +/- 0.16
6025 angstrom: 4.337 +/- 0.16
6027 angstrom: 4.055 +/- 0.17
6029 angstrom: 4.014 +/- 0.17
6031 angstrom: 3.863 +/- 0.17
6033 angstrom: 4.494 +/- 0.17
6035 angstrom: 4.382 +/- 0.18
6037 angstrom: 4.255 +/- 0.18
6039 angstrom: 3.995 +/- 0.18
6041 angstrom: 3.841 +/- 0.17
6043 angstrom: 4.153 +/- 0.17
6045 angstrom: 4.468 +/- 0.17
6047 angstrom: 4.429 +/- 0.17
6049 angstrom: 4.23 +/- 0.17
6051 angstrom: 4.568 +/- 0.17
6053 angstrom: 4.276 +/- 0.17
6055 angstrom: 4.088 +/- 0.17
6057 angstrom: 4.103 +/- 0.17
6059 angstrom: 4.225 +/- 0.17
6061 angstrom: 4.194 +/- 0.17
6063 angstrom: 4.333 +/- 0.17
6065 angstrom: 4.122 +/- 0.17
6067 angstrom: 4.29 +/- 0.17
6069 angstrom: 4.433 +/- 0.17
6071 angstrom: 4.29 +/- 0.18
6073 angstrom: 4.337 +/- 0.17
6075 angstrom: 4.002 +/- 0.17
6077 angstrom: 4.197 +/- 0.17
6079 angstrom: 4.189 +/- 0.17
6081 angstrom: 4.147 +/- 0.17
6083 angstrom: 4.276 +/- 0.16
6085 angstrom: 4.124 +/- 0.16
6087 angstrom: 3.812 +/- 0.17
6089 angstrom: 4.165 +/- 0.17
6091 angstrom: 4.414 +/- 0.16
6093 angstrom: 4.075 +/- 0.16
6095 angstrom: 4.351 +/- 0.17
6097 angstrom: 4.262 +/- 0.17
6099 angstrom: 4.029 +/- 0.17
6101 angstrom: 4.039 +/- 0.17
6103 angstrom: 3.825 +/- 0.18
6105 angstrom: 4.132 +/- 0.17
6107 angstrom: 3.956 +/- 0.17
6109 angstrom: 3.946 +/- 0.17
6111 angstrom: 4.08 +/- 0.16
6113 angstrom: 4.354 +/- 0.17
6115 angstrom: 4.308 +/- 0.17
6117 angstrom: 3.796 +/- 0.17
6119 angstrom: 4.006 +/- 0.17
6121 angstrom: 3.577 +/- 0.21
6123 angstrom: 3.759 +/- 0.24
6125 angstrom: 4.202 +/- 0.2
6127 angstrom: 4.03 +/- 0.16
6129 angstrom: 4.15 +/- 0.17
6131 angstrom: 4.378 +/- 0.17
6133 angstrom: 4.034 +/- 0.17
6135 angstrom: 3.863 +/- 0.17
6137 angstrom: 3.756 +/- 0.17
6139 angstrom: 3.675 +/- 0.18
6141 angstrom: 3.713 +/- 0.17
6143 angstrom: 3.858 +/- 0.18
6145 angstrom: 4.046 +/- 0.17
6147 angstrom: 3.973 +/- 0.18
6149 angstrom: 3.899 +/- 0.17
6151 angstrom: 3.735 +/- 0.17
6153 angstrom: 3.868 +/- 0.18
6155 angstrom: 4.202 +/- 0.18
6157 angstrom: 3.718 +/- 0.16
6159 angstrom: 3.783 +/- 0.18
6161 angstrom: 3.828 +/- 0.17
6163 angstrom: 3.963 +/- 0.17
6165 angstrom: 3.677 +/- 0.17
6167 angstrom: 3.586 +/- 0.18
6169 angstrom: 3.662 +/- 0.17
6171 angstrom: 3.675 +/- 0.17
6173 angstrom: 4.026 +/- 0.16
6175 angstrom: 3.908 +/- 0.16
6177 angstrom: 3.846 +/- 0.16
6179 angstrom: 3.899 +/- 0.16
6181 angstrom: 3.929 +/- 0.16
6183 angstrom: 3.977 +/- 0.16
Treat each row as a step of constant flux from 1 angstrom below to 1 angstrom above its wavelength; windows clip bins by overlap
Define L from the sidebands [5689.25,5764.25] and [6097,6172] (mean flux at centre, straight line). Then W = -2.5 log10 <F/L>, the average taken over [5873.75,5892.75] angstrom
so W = 0.11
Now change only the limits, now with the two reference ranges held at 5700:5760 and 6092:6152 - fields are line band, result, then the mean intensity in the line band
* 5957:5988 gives 0.012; 3.99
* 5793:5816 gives -0.030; 4.19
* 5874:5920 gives 0.084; 3.75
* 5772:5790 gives 0.003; 4.07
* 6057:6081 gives -0.058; 4.23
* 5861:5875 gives 0.022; 3.98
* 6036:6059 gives -0.054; 4.22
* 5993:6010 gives 0.023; 3.94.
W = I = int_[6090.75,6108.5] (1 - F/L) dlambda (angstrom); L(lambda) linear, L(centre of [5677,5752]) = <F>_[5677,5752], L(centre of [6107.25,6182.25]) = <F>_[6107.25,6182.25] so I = -0.8 angstrom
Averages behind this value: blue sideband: 4.09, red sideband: 3.91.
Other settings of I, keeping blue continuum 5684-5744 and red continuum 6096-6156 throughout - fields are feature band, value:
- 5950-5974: -0.12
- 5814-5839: -1.05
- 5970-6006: 0.12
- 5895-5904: 0.80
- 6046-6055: -0.78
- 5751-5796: -1.17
